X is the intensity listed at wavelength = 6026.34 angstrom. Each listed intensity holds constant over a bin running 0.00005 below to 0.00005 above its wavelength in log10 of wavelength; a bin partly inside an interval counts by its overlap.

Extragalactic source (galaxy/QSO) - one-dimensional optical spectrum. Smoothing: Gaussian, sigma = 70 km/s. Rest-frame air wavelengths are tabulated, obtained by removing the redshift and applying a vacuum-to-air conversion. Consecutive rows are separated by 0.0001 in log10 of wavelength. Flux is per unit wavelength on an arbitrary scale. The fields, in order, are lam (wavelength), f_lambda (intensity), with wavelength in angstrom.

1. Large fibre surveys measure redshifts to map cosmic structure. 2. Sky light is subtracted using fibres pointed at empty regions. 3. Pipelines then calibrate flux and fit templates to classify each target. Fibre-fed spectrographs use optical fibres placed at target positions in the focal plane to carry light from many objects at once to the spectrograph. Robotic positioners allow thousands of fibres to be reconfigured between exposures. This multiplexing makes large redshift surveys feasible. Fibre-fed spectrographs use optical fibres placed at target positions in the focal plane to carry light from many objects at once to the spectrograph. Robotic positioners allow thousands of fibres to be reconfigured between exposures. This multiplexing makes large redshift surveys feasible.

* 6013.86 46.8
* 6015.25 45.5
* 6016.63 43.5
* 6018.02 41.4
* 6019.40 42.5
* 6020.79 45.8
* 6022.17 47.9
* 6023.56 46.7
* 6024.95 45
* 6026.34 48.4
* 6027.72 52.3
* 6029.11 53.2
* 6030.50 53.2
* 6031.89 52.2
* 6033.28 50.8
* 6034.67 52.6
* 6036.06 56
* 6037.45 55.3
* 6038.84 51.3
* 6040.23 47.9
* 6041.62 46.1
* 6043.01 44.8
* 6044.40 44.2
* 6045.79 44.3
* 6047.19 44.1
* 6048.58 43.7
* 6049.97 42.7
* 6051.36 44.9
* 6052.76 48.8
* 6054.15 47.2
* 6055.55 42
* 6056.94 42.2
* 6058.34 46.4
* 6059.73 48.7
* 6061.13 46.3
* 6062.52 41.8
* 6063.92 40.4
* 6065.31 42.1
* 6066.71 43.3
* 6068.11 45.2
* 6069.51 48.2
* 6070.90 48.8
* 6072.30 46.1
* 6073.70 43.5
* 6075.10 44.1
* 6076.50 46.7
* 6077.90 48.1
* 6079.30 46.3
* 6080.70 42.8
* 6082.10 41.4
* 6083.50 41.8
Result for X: 48.4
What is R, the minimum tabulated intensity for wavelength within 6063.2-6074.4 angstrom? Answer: 40.4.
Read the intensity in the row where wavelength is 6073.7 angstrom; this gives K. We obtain 43.5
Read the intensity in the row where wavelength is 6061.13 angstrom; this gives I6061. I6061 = 46.3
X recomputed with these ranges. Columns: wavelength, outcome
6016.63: 43.5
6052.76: 48.8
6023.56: 46.7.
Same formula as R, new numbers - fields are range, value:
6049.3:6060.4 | 42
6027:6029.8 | 52.3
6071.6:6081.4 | 42.8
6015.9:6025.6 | 41.4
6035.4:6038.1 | 55.3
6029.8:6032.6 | 52.2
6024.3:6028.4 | 45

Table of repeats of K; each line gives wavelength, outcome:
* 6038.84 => 51.3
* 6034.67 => 52.6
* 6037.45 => 55.3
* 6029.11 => 53.2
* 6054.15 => 47.2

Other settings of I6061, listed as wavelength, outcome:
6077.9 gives 48.1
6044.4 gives 44.2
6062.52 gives 41.8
